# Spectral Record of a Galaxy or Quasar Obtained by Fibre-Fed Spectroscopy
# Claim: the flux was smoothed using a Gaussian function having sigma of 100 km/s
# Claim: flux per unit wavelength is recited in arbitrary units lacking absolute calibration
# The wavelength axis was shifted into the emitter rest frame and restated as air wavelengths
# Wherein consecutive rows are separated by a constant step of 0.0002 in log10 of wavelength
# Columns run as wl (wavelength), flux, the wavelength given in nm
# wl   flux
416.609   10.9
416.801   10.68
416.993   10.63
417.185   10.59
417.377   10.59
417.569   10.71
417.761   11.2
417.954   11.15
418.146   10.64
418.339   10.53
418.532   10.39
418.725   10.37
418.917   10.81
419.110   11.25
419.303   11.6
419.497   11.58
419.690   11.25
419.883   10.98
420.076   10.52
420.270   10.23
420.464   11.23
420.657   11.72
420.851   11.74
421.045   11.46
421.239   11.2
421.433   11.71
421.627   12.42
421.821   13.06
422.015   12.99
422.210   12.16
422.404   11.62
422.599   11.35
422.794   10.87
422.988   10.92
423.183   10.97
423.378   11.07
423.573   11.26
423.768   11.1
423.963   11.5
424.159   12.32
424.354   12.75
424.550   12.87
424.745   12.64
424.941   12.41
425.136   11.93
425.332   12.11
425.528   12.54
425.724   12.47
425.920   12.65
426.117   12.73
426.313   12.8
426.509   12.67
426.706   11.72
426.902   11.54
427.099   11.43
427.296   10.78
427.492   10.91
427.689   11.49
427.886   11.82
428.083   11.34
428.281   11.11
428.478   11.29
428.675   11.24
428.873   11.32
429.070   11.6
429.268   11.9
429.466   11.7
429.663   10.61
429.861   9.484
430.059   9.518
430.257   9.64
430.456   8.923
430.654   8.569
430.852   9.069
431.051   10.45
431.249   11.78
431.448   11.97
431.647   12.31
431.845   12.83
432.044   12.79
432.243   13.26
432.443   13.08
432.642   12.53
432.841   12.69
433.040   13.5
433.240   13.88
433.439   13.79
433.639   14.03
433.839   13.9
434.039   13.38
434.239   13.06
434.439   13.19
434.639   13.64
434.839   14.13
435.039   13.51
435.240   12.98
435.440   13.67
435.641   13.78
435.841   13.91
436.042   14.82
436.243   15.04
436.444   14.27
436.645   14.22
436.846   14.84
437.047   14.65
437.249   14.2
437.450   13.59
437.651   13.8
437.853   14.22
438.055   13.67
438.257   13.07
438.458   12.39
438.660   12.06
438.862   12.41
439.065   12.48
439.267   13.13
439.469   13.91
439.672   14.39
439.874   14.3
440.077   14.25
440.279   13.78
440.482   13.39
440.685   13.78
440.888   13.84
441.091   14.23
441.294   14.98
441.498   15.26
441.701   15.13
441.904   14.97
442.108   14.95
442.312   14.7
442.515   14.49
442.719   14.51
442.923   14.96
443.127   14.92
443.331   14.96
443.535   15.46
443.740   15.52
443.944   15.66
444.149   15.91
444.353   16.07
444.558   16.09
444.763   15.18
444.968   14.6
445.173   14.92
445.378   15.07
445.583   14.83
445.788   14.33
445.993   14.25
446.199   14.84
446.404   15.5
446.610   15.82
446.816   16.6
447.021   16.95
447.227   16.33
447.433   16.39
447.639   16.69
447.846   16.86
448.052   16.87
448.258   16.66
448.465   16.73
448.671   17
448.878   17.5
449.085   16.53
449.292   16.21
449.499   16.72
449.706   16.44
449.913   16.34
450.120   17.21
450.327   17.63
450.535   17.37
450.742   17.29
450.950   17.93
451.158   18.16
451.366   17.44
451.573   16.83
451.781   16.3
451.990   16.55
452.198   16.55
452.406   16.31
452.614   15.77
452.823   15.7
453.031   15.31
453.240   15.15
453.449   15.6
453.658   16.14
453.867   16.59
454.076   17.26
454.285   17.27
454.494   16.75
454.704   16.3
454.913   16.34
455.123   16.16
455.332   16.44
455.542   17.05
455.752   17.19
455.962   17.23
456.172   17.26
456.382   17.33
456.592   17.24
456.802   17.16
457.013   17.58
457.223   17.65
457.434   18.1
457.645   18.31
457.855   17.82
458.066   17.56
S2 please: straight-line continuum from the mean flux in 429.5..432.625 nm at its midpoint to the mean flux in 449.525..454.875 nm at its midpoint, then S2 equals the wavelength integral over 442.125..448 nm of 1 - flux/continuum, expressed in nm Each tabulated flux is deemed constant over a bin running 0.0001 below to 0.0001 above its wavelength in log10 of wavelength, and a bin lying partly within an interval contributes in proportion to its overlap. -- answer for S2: -0.28 nm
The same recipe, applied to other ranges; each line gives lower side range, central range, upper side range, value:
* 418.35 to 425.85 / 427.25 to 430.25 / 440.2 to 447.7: 0.39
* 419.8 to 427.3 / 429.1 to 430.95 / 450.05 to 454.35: 0.42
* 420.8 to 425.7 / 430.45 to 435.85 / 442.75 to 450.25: 0.36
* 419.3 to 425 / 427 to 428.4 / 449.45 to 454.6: 0.15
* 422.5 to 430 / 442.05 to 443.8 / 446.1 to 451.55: 0.06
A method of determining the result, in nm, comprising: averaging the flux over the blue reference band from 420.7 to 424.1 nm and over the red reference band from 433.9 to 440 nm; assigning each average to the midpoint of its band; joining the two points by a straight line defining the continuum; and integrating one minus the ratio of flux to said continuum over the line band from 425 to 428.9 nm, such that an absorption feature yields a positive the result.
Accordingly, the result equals 0.14 nm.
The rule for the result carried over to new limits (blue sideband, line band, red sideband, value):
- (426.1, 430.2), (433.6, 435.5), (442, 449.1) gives -0.09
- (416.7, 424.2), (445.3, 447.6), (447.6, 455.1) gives 0.03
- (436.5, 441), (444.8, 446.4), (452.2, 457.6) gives 0.02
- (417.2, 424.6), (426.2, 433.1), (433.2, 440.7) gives 0.67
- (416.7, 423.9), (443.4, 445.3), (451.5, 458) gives -0.05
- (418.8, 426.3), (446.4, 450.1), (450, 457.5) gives -0.16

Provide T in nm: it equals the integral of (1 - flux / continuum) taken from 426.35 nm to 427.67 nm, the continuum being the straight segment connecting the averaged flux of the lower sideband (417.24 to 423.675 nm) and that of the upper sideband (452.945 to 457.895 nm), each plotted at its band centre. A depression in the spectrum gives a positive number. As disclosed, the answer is 0.08 nm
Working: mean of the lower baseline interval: 11.3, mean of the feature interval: 11.6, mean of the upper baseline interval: 16.9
